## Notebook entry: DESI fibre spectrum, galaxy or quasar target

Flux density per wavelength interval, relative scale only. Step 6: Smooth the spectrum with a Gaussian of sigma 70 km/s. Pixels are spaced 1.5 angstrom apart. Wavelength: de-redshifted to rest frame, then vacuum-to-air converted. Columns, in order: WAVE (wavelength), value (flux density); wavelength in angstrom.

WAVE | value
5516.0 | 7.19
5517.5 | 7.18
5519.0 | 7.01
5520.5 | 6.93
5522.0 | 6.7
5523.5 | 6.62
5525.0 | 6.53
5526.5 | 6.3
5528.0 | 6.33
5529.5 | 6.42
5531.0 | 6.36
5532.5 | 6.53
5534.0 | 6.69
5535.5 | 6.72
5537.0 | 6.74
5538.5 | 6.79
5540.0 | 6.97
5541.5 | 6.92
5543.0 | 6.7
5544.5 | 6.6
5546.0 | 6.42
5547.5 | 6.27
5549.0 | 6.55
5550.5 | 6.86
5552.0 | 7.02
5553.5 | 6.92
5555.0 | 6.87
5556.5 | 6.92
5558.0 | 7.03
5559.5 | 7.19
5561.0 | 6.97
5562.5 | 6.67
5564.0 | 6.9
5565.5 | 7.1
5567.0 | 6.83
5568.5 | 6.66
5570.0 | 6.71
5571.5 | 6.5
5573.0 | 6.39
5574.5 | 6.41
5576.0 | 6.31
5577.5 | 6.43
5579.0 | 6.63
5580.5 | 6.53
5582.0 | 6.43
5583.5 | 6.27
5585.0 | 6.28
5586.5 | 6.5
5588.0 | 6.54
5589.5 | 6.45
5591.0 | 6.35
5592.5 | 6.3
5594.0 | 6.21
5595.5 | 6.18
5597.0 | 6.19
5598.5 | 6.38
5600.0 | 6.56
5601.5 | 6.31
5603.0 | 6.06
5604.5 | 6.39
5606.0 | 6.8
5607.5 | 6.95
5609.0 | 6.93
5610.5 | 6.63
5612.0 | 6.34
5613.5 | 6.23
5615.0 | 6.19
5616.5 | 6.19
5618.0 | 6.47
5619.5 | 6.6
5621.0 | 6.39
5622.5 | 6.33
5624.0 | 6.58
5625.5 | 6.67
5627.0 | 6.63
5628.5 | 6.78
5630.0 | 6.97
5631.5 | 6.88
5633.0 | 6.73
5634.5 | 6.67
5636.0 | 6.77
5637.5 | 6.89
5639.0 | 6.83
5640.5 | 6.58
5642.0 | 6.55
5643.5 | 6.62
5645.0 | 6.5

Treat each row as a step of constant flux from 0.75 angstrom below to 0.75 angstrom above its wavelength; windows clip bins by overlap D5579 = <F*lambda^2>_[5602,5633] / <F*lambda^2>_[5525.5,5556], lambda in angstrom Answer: 1.0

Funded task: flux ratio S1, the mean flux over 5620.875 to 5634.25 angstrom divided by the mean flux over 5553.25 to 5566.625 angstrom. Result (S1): 1.0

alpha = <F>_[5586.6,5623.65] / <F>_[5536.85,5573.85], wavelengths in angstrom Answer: 0.95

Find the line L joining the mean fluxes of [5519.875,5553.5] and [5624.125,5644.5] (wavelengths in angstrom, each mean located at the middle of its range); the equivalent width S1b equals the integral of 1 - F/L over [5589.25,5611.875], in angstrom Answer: 0.9 angstrom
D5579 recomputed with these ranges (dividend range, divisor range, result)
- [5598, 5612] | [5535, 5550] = 1.00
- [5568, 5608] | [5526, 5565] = 0.97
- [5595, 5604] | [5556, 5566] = 0.91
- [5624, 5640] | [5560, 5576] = 1.03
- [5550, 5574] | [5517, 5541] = 1.04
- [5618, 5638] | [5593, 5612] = 1.04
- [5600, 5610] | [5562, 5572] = 0.98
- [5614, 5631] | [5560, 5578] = 1.00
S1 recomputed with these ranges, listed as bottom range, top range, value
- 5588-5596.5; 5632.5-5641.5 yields 1.07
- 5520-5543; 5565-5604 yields 0.97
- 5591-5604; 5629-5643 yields 1.08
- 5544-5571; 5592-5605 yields 0.92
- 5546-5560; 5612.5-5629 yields 0.95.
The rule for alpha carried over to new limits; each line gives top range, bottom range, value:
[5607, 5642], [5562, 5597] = 1.02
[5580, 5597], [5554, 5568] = 0.92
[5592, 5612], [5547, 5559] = 0.95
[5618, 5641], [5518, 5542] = 1.00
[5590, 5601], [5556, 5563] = 0.91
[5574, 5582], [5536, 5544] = 0.95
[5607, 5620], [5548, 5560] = 0.94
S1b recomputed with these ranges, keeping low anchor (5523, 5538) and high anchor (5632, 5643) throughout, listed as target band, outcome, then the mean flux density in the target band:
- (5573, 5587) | 0.42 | 6.42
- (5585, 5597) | 0.52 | 6.35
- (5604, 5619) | 0.35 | 6.52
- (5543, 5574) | -0.88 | 6.76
